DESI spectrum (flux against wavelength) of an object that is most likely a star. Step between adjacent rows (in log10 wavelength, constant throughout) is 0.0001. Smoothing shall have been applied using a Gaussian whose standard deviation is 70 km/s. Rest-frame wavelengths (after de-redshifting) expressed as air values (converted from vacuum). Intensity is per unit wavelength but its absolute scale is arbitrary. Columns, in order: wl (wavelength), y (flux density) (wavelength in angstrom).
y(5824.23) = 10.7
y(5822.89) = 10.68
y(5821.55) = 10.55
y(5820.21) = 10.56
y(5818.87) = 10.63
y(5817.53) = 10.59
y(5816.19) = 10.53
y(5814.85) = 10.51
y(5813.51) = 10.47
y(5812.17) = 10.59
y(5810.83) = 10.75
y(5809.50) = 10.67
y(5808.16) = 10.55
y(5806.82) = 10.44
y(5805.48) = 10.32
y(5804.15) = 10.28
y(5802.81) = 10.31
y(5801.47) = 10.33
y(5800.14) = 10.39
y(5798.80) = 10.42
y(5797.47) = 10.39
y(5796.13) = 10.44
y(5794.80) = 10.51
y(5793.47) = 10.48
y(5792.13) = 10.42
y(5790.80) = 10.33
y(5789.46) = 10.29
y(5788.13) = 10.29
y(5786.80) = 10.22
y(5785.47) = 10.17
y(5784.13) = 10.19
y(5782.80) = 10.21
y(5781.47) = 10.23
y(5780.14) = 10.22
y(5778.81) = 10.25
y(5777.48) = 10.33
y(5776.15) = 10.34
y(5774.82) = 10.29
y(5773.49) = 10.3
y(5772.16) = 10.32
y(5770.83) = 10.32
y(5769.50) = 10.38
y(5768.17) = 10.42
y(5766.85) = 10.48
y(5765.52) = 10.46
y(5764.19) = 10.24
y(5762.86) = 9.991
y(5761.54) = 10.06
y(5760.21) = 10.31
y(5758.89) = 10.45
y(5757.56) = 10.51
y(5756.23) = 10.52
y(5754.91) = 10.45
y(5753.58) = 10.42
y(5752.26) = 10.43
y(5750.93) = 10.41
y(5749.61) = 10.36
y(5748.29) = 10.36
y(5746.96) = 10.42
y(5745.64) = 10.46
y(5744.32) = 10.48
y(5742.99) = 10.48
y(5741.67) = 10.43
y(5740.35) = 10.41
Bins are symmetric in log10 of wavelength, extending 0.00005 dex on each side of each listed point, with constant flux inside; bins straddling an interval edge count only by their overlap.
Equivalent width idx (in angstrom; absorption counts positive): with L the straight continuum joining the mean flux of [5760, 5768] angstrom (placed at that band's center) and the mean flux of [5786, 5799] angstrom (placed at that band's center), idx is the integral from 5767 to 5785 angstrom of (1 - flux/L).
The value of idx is 0.0 angstrom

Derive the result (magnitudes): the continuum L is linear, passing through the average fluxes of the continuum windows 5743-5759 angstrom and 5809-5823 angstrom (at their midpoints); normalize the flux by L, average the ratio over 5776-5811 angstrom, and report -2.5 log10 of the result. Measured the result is 0.02 mag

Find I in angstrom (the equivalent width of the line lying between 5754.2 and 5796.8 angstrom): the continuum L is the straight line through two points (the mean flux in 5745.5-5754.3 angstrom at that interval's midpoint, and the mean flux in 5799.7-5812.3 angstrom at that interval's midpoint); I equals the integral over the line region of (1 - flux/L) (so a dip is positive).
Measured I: 0.4 angstrom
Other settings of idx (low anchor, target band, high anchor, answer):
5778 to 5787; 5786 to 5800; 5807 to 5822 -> -0.1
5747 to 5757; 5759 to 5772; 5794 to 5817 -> 0.2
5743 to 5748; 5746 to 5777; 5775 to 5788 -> 0.0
